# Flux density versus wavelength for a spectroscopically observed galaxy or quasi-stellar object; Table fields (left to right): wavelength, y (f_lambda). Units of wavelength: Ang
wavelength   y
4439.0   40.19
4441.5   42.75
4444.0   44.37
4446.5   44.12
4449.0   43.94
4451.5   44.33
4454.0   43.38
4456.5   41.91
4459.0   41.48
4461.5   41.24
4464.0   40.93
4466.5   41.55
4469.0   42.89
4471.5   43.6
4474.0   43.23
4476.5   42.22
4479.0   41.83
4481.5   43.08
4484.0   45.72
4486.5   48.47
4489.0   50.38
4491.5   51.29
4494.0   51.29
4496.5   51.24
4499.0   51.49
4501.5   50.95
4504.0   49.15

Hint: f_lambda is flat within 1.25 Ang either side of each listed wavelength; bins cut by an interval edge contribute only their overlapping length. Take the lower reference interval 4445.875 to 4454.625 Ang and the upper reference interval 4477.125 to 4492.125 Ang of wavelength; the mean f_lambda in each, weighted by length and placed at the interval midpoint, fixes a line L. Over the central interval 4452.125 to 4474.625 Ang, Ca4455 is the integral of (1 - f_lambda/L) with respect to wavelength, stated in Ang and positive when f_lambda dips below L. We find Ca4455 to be 1.3 Ang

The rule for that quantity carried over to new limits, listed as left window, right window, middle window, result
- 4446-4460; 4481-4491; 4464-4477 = 0.8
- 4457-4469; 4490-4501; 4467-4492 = 0.8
